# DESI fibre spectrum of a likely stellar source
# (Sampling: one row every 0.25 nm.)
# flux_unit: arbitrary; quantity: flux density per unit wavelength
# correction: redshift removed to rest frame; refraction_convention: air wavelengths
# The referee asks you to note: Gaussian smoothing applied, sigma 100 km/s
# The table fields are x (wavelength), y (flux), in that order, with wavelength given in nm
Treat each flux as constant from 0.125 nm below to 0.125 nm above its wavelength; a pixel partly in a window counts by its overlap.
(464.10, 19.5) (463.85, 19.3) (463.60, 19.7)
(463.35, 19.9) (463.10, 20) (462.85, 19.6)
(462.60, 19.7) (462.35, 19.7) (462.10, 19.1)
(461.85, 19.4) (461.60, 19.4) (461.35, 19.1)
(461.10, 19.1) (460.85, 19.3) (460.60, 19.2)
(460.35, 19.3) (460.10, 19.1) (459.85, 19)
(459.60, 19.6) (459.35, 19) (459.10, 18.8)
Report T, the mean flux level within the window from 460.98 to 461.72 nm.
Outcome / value 19.2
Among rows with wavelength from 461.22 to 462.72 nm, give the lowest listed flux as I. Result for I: 19.1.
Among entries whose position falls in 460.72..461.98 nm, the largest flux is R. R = 19.4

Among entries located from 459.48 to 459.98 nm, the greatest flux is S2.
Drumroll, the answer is 19.6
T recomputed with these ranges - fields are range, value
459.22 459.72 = 19.3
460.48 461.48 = 19.2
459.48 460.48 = 19.2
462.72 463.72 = 19.8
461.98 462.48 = 19.4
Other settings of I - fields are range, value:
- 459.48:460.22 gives 19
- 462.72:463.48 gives 19.6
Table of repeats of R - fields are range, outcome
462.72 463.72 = 20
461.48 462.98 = 19.7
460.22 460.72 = 19.3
